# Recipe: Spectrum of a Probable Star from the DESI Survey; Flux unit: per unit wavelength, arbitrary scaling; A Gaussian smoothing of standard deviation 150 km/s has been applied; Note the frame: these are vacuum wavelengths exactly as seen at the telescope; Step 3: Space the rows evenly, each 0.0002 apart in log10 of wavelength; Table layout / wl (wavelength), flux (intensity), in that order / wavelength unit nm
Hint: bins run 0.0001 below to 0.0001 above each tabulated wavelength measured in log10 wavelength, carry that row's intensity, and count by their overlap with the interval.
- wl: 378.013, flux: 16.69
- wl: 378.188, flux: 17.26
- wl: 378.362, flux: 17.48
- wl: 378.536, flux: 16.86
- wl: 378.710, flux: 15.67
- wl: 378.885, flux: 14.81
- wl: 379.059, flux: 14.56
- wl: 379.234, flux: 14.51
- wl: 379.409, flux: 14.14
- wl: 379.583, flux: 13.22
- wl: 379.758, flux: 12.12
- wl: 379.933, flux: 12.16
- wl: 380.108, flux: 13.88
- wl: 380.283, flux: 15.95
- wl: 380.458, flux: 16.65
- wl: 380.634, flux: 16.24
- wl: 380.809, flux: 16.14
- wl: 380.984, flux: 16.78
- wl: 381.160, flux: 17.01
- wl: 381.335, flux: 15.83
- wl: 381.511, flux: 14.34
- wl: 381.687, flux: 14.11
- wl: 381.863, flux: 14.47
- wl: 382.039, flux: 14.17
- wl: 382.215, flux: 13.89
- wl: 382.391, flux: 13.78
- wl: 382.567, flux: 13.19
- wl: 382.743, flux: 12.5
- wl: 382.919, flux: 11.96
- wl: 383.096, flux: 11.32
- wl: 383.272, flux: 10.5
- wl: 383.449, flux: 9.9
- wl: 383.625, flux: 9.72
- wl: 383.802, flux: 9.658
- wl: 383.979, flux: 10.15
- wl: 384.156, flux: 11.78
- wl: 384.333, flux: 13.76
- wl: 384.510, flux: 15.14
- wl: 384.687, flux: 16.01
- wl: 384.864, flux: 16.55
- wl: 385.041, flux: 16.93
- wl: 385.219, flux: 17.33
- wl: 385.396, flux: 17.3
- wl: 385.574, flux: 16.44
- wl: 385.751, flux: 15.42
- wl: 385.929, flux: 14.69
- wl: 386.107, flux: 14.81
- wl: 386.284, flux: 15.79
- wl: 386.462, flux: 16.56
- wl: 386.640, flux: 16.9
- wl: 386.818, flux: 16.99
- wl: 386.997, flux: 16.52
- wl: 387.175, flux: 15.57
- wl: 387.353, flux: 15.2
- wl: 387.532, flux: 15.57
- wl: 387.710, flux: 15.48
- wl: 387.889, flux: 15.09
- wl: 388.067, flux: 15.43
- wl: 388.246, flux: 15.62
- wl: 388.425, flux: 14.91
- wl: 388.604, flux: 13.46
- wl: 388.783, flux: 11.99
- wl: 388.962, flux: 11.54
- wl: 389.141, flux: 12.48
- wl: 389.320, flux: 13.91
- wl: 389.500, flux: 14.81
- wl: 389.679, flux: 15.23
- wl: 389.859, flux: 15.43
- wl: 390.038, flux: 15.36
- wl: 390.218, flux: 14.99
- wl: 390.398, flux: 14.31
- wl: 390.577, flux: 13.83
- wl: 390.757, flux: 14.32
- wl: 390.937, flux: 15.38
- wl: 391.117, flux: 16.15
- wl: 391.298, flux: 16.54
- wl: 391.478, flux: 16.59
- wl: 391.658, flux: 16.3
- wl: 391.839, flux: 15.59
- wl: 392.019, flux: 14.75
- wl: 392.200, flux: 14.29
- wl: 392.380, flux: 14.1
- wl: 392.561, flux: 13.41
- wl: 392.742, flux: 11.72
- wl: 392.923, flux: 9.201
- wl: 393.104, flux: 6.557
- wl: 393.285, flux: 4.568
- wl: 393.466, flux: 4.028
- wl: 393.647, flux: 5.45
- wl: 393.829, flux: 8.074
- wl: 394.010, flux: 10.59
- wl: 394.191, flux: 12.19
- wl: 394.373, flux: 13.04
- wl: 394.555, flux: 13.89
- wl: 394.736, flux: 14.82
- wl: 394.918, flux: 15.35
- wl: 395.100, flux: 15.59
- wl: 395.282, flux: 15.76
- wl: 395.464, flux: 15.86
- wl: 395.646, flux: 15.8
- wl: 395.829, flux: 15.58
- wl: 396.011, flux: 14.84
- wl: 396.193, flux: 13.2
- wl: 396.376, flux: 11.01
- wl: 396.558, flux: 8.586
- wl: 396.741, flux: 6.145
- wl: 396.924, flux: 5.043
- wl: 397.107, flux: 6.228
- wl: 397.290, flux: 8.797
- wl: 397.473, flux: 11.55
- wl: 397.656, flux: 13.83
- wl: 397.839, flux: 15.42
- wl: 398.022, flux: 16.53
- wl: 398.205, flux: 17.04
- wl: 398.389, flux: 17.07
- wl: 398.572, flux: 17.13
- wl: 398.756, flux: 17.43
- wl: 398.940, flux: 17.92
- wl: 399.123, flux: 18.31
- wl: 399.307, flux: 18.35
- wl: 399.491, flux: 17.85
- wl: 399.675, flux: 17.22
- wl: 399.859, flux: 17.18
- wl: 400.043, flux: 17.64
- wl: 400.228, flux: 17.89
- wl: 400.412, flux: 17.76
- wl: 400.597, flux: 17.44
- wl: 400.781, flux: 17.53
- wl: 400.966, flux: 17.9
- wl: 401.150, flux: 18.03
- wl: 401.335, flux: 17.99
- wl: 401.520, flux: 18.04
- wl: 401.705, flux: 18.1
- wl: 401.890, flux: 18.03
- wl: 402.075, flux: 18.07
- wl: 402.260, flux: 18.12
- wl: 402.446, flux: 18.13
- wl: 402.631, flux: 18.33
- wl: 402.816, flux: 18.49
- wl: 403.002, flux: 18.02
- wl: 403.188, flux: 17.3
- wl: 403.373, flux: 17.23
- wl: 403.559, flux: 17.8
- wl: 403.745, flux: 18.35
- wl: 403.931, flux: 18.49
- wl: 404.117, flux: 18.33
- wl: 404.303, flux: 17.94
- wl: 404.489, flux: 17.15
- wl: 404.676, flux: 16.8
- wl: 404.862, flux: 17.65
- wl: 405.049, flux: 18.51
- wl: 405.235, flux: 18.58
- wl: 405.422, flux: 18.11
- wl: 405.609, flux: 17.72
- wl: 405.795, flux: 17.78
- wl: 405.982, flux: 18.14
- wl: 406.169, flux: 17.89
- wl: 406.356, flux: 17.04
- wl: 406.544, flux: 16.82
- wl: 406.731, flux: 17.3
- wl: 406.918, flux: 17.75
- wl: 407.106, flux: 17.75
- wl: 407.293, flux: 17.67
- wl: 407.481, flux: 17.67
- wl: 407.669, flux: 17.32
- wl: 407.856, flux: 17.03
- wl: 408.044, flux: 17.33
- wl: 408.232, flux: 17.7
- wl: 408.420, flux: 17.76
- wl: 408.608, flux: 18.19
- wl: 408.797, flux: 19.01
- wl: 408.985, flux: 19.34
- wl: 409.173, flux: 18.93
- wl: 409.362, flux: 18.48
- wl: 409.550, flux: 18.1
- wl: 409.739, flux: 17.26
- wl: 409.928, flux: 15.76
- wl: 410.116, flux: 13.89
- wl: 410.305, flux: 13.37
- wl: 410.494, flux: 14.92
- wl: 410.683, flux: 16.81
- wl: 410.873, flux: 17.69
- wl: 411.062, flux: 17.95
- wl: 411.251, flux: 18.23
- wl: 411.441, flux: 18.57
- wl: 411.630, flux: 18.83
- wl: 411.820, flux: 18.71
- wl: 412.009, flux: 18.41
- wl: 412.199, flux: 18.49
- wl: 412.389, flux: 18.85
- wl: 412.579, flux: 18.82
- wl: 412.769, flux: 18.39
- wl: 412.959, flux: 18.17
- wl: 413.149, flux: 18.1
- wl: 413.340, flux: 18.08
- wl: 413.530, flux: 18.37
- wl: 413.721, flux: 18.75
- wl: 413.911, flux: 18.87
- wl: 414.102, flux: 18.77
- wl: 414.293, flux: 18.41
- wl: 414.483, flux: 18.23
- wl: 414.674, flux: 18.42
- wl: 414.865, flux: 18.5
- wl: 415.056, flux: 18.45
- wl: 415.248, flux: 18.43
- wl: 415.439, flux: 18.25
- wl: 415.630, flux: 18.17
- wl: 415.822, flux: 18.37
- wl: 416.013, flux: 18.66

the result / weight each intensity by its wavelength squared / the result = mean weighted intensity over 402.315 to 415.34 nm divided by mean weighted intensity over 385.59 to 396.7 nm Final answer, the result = 1.42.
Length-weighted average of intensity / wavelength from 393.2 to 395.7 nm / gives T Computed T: 11.8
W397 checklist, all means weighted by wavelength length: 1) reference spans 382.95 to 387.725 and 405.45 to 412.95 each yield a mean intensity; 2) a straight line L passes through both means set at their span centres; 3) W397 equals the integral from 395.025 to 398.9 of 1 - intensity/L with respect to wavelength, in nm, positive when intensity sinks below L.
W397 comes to 0.66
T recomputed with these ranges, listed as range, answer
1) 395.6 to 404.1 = 16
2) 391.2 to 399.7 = 13.2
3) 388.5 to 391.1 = 14.1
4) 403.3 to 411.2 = 17.5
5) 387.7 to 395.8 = 13.4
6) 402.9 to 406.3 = 17.9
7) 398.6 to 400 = 17.7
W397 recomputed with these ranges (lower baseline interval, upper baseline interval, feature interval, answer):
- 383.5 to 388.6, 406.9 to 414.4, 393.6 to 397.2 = 0.93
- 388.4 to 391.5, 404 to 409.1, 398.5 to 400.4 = -0.15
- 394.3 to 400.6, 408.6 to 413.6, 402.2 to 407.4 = -0.49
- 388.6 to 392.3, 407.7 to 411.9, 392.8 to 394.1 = 0.69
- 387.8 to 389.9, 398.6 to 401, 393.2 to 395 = 0.65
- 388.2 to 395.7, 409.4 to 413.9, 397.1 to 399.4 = -0.11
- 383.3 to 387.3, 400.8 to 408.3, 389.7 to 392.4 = 0.07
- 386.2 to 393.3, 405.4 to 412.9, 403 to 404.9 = -0.11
